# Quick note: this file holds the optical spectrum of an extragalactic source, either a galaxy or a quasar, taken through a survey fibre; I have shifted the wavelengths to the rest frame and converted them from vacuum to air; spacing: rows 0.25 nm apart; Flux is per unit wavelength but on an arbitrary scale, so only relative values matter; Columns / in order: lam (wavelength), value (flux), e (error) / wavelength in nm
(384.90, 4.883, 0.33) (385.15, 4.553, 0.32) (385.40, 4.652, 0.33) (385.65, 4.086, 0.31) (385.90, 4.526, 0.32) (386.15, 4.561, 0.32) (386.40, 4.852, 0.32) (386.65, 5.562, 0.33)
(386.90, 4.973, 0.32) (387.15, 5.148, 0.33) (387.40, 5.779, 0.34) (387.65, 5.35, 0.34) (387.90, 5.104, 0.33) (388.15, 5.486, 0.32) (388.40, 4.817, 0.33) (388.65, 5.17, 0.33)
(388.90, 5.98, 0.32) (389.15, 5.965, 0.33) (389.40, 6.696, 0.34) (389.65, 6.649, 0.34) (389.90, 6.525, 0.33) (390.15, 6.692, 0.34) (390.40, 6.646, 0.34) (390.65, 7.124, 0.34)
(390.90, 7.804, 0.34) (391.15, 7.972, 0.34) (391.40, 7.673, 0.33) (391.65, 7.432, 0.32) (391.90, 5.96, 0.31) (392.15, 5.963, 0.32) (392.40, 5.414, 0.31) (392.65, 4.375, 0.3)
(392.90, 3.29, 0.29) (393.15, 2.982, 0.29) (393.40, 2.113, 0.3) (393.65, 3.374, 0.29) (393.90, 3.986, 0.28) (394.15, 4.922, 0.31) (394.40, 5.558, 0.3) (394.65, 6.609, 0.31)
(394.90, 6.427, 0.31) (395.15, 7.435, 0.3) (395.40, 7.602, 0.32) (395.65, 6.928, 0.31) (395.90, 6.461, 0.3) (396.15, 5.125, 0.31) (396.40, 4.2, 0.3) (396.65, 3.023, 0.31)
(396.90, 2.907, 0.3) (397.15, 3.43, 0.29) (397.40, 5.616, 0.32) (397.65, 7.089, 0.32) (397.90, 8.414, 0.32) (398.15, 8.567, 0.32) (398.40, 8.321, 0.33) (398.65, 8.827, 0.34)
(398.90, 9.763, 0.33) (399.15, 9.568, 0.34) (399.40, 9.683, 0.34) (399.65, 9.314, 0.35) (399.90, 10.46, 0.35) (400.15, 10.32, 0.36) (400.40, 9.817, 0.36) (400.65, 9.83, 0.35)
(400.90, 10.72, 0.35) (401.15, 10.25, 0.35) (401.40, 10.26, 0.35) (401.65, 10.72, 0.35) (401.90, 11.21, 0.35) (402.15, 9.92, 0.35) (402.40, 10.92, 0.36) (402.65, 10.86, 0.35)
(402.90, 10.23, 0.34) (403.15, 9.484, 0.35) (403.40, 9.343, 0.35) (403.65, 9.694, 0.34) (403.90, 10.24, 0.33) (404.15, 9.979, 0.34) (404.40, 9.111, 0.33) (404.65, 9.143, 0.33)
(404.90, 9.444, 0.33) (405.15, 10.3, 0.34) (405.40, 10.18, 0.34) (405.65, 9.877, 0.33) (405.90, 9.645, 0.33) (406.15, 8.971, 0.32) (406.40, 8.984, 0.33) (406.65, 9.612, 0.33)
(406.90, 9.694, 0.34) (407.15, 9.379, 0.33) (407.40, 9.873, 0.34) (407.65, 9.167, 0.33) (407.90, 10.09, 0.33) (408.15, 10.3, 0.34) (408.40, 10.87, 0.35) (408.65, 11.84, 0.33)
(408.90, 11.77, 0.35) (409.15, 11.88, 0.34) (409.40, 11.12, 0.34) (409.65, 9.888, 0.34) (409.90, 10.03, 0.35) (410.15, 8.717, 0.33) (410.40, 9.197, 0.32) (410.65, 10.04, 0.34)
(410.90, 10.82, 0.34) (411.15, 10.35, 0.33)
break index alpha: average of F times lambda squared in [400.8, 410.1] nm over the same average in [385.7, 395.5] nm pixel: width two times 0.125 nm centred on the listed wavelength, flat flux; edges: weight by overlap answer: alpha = 1.9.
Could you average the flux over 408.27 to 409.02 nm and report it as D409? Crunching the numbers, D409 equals 11.5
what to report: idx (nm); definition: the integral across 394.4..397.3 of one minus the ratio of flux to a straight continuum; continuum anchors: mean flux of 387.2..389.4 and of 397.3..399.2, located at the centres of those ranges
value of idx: 0.79 nm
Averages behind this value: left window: 5.52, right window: 8.25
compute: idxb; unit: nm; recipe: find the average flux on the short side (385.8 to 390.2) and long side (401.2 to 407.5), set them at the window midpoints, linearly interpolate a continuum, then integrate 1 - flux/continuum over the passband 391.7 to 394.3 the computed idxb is 0.945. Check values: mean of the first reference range 5.53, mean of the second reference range 9.89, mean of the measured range 4.34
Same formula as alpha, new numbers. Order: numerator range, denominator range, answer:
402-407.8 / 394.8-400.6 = 1.36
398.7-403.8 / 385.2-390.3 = 1.99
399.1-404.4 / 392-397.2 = 2.14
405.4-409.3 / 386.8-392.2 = 1.78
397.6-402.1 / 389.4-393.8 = 1.75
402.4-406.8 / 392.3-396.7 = 2.04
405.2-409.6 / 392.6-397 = 2.23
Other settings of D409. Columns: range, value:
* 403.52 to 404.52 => 9.76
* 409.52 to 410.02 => 9.97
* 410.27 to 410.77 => 9.61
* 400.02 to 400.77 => 9.99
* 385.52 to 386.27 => 4.39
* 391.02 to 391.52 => 7.82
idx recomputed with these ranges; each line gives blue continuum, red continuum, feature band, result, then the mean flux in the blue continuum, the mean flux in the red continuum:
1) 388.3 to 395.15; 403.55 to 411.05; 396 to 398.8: 0.52 nm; 5.74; 10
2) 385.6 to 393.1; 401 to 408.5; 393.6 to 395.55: 0.37 nm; 5.77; 9.92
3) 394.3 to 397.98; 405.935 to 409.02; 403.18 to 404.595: -0.16 nm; 5.76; 10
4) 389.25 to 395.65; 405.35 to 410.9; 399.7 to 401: -0.35 nm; 5.91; 10.1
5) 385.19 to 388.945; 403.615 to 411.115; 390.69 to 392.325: -0.26 nm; 5.04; 10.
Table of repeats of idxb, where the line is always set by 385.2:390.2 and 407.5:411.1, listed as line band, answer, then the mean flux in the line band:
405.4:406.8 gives 0.024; 9.49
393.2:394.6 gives 0.568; 4.08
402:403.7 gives -0.228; 10.1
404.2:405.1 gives -0.006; 9.38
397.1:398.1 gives 0.154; 6.52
